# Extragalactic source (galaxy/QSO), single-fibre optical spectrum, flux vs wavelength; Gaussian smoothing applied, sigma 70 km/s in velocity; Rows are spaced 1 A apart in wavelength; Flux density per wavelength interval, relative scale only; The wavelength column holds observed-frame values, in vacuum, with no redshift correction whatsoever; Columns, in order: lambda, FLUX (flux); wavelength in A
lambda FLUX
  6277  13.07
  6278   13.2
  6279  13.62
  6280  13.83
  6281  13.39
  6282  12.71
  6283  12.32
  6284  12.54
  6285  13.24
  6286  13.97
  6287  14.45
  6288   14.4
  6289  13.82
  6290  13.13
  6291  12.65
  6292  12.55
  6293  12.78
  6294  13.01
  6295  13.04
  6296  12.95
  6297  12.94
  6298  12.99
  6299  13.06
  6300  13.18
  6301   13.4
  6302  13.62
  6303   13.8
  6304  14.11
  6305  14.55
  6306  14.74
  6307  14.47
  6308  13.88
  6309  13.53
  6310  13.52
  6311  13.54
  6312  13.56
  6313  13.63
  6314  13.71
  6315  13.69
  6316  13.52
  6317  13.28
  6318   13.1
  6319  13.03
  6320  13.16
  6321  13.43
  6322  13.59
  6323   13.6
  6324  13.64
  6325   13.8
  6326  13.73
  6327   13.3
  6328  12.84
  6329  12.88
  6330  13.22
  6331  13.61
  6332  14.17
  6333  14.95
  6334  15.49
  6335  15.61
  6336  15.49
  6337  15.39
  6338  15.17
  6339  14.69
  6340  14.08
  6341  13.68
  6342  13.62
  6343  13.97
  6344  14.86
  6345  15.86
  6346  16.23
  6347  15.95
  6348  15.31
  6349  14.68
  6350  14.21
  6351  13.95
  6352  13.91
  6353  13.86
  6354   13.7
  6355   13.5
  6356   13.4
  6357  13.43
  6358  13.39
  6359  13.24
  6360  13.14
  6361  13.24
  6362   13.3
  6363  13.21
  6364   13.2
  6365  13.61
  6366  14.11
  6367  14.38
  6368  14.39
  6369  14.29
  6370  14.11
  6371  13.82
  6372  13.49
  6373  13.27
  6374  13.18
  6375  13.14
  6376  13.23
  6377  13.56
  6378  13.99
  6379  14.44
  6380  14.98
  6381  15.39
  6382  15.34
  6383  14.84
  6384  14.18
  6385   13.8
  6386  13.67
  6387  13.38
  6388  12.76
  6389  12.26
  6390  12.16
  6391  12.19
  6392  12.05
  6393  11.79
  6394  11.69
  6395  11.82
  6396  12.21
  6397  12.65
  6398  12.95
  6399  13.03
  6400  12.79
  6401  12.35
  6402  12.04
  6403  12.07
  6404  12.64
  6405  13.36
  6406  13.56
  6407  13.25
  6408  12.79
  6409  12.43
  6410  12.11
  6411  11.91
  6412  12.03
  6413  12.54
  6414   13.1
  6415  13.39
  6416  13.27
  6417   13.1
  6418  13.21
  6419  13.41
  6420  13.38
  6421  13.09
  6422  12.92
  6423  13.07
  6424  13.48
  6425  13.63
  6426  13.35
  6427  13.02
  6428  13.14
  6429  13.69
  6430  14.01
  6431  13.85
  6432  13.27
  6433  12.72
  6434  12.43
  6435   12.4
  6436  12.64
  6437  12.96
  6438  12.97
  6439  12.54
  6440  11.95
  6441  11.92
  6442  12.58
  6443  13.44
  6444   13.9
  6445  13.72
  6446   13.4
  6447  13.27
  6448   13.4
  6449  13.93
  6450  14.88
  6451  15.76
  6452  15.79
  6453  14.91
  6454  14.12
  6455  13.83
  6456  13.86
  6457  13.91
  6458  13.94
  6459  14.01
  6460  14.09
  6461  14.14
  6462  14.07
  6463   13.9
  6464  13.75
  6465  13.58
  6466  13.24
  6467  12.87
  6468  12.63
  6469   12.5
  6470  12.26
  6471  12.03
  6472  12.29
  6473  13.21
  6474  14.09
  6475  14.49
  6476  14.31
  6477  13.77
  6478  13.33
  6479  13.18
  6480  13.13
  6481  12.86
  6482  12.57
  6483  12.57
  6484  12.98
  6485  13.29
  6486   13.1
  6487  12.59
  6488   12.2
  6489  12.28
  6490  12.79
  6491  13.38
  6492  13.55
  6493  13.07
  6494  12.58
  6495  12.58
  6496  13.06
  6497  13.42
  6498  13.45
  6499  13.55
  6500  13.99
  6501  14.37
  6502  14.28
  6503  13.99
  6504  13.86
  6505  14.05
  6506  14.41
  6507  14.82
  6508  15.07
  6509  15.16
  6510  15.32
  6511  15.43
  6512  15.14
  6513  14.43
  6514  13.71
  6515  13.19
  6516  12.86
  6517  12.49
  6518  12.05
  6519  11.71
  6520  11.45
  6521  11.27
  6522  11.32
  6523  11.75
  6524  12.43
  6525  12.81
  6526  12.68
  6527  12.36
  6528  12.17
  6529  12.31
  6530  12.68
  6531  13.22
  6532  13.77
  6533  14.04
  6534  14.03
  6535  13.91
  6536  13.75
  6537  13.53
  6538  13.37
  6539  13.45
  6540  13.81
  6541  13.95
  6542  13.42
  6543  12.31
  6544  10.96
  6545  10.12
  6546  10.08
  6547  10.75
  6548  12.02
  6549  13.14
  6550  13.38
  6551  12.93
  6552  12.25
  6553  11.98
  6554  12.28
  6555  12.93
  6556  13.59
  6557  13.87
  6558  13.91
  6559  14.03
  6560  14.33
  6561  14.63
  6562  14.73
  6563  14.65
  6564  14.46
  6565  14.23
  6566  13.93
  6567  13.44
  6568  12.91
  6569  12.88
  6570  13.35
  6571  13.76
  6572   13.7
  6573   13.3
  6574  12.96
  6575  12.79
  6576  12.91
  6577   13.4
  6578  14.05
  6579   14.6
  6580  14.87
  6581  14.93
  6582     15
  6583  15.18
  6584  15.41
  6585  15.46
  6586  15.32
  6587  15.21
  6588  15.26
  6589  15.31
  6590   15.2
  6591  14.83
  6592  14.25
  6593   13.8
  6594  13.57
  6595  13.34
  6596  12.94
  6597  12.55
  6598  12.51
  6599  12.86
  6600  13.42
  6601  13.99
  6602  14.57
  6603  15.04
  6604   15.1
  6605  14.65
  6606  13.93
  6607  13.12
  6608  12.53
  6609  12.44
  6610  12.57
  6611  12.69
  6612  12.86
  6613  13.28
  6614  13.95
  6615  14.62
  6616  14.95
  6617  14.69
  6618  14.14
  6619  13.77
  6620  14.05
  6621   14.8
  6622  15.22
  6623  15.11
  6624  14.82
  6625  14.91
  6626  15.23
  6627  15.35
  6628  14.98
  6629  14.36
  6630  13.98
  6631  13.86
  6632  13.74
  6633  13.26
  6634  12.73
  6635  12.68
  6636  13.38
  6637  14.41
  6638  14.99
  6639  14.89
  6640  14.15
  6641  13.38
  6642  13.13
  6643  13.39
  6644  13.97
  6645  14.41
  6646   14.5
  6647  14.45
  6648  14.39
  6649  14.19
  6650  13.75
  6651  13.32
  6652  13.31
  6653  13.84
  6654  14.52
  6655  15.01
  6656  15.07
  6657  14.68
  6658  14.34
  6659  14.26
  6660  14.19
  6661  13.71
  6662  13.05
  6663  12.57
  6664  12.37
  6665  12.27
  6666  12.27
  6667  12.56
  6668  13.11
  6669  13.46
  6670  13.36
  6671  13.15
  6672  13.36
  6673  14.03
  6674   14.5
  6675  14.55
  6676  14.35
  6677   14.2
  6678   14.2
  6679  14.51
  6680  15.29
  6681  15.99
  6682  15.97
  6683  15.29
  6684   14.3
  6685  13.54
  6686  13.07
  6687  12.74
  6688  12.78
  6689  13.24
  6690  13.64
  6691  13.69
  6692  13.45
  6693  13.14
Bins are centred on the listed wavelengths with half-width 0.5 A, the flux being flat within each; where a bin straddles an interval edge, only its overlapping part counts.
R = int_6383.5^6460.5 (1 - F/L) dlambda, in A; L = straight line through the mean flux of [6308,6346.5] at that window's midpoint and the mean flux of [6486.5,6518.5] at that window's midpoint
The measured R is 3.8 A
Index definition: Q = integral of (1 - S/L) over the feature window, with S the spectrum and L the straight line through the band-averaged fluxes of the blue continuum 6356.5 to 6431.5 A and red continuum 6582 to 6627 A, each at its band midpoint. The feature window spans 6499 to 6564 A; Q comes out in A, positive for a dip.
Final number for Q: 2.9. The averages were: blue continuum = 13.2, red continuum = 14.2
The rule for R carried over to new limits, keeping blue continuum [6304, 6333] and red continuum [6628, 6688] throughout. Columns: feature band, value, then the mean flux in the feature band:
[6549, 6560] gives 0.5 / 13.2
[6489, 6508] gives 0.2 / 13.6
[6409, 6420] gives 0.7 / 12.8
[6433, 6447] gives 0.9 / 12.8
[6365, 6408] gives 1.2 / 13.3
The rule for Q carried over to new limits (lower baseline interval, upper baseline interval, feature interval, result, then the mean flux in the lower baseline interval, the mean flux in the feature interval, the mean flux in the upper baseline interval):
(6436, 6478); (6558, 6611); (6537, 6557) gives 1.9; 13.6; 12.5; 14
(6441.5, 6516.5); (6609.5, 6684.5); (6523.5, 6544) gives 0.9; 13.6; 13.1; 14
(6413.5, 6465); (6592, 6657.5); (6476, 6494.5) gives 0.8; 13.5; 13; 14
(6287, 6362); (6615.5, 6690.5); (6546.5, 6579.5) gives 1.4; 13.8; 13.4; 14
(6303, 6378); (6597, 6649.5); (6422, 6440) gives 1.1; 13.9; 13.1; 14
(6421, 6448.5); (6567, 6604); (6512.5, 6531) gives 1.6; 13.1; 12.4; 14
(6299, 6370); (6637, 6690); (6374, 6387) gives -0.2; 14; 14.1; 13.9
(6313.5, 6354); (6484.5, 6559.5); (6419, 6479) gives 0.3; 14.2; 13.4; 13.1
